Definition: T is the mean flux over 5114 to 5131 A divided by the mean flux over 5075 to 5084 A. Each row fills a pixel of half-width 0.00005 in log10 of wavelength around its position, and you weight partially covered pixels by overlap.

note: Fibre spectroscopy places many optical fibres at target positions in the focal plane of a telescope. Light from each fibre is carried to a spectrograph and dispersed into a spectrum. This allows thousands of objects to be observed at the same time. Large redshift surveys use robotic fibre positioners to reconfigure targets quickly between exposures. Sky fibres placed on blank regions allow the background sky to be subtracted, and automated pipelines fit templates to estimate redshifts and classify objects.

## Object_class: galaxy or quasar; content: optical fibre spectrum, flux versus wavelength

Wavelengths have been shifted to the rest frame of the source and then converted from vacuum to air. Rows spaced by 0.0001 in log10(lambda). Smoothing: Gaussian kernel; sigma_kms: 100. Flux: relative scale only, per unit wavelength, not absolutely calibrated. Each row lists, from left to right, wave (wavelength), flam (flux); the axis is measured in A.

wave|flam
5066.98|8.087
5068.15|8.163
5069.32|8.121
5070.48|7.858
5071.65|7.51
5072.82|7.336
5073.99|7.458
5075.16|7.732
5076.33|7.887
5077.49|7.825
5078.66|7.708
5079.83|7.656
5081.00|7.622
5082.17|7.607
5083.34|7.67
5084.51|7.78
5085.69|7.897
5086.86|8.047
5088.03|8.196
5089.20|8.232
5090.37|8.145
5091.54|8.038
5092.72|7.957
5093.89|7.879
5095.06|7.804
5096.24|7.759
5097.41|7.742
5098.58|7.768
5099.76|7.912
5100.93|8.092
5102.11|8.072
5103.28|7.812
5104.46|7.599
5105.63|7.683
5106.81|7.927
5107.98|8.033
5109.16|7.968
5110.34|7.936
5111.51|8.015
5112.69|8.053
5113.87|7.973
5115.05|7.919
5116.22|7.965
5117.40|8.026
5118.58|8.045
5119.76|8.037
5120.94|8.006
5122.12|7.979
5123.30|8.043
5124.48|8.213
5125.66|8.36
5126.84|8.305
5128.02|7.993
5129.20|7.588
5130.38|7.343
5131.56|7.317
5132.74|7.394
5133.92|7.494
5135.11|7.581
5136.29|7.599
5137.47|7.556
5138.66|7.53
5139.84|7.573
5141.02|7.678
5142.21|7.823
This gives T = 1.03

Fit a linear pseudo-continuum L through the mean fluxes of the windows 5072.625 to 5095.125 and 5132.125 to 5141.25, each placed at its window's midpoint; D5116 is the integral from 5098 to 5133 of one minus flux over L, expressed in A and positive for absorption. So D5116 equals -1.2 A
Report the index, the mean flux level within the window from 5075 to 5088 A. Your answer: 7.79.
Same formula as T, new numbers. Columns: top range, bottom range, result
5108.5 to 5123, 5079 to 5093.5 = 1.01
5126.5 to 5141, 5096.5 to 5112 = 0.96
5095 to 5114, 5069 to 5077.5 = 1.02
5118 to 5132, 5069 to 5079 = 1.03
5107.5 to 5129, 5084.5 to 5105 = 1.01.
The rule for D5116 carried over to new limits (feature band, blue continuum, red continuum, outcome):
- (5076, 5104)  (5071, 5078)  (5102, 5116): -0.4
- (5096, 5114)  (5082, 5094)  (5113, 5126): 0.2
